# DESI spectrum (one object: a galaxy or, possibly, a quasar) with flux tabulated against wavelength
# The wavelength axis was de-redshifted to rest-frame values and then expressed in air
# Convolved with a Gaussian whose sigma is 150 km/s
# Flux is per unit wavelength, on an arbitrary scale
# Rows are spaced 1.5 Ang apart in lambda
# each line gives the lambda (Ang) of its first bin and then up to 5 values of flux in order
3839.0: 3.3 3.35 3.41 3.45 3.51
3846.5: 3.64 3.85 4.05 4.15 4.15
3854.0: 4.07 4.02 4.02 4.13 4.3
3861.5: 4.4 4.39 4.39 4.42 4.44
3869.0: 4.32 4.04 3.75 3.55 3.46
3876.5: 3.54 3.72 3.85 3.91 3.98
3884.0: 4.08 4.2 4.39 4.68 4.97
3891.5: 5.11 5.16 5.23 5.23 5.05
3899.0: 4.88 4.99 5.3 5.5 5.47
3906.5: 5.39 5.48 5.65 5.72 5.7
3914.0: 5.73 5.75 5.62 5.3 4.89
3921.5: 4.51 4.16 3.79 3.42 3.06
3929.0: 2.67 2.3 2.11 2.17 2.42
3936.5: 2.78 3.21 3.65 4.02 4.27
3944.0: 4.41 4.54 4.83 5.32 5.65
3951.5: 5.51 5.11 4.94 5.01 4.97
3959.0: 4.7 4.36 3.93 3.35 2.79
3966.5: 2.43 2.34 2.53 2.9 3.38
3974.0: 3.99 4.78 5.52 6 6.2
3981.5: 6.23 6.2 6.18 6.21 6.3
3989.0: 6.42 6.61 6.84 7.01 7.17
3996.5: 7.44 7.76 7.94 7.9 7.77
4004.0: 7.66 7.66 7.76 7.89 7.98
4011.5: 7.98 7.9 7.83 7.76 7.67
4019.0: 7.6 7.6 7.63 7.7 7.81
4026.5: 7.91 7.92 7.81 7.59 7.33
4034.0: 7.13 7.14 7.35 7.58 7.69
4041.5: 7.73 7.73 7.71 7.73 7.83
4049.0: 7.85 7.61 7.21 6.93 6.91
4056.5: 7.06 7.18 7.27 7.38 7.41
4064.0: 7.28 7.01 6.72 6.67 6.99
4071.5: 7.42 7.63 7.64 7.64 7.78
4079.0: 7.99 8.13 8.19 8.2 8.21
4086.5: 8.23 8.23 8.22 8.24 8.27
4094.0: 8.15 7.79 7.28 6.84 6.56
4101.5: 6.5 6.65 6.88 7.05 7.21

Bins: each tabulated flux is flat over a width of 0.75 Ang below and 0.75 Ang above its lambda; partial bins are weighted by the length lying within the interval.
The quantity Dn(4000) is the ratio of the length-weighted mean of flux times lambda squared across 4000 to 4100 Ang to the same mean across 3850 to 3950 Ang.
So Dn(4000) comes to 1.9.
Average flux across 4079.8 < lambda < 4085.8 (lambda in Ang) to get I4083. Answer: 8.18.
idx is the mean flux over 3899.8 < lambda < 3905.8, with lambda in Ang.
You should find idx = 5.32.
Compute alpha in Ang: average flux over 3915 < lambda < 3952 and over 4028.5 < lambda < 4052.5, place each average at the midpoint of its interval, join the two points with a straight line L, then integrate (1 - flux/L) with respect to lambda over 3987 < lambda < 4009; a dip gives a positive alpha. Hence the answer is -4.26 Ang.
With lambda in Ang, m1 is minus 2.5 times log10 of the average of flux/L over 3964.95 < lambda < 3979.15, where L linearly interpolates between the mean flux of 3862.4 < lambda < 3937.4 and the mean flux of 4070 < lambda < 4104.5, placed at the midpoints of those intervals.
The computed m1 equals 0.47 mag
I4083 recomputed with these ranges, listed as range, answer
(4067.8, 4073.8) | 7.19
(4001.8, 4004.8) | 7.71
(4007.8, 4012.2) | 7.95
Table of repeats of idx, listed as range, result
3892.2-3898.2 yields 5.17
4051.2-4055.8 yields 7.02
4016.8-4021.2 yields 7.62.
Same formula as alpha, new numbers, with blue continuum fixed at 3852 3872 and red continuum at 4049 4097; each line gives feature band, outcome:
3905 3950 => 8.18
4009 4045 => -4.28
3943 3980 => 9.29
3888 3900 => -0.79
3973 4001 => -0.69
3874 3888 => 1.91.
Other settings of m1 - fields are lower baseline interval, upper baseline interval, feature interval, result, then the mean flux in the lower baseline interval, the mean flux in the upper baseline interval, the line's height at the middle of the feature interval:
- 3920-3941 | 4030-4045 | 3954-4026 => -0.086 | 3.19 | 7.5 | 5.59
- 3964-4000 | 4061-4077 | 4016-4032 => -0.219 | 5.43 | 7.26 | 6.31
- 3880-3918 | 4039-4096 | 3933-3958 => 0.326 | 5.08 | 7.63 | 5.78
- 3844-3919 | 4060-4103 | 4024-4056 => -0.090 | 4.57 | 7.57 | 6.95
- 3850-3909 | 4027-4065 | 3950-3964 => 0.230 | 4.47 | 7.45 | 5.86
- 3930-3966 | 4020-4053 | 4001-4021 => -0.184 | 4.02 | 7.61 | 6.58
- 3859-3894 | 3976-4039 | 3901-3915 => -0.121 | 4.23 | 7.27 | 4.96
